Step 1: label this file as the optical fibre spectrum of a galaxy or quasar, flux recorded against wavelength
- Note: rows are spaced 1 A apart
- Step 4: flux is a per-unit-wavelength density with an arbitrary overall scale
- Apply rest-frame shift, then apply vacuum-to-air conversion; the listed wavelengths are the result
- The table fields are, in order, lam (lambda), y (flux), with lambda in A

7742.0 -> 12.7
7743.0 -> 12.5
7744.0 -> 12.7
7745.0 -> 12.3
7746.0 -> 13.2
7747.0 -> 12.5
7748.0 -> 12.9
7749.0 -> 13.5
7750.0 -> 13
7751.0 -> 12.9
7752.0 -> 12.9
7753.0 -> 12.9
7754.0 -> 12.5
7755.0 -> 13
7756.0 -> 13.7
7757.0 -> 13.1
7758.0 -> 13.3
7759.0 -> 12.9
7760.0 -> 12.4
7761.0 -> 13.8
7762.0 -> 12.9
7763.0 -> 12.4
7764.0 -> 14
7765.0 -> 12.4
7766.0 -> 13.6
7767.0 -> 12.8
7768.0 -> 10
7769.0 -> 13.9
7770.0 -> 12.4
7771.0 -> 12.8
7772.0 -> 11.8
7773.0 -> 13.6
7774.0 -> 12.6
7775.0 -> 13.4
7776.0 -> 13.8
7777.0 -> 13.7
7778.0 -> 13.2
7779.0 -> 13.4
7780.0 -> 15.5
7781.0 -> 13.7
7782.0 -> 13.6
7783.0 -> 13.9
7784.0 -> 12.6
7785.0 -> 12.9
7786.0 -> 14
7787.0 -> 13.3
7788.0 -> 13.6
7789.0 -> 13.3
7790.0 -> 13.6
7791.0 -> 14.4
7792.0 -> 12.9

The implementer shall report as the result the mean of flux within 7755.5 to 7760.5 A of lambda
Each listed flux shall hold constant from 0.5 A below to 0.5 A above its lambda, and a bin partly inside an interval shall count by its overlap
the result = 13.1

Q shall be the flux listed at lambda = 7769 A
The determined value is 13.9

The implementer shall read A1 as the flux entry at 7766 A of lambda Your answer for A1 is 13.6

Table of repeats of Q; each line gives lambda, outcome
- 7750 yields 13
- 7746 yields 13.2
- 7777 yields 13.7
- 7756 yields 13.7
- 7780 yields 15.5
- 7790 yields 13.6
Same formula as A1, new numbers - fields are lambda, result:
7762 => 12.9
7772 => 11.8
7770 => 12.4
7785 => 12.9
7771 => 12.8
